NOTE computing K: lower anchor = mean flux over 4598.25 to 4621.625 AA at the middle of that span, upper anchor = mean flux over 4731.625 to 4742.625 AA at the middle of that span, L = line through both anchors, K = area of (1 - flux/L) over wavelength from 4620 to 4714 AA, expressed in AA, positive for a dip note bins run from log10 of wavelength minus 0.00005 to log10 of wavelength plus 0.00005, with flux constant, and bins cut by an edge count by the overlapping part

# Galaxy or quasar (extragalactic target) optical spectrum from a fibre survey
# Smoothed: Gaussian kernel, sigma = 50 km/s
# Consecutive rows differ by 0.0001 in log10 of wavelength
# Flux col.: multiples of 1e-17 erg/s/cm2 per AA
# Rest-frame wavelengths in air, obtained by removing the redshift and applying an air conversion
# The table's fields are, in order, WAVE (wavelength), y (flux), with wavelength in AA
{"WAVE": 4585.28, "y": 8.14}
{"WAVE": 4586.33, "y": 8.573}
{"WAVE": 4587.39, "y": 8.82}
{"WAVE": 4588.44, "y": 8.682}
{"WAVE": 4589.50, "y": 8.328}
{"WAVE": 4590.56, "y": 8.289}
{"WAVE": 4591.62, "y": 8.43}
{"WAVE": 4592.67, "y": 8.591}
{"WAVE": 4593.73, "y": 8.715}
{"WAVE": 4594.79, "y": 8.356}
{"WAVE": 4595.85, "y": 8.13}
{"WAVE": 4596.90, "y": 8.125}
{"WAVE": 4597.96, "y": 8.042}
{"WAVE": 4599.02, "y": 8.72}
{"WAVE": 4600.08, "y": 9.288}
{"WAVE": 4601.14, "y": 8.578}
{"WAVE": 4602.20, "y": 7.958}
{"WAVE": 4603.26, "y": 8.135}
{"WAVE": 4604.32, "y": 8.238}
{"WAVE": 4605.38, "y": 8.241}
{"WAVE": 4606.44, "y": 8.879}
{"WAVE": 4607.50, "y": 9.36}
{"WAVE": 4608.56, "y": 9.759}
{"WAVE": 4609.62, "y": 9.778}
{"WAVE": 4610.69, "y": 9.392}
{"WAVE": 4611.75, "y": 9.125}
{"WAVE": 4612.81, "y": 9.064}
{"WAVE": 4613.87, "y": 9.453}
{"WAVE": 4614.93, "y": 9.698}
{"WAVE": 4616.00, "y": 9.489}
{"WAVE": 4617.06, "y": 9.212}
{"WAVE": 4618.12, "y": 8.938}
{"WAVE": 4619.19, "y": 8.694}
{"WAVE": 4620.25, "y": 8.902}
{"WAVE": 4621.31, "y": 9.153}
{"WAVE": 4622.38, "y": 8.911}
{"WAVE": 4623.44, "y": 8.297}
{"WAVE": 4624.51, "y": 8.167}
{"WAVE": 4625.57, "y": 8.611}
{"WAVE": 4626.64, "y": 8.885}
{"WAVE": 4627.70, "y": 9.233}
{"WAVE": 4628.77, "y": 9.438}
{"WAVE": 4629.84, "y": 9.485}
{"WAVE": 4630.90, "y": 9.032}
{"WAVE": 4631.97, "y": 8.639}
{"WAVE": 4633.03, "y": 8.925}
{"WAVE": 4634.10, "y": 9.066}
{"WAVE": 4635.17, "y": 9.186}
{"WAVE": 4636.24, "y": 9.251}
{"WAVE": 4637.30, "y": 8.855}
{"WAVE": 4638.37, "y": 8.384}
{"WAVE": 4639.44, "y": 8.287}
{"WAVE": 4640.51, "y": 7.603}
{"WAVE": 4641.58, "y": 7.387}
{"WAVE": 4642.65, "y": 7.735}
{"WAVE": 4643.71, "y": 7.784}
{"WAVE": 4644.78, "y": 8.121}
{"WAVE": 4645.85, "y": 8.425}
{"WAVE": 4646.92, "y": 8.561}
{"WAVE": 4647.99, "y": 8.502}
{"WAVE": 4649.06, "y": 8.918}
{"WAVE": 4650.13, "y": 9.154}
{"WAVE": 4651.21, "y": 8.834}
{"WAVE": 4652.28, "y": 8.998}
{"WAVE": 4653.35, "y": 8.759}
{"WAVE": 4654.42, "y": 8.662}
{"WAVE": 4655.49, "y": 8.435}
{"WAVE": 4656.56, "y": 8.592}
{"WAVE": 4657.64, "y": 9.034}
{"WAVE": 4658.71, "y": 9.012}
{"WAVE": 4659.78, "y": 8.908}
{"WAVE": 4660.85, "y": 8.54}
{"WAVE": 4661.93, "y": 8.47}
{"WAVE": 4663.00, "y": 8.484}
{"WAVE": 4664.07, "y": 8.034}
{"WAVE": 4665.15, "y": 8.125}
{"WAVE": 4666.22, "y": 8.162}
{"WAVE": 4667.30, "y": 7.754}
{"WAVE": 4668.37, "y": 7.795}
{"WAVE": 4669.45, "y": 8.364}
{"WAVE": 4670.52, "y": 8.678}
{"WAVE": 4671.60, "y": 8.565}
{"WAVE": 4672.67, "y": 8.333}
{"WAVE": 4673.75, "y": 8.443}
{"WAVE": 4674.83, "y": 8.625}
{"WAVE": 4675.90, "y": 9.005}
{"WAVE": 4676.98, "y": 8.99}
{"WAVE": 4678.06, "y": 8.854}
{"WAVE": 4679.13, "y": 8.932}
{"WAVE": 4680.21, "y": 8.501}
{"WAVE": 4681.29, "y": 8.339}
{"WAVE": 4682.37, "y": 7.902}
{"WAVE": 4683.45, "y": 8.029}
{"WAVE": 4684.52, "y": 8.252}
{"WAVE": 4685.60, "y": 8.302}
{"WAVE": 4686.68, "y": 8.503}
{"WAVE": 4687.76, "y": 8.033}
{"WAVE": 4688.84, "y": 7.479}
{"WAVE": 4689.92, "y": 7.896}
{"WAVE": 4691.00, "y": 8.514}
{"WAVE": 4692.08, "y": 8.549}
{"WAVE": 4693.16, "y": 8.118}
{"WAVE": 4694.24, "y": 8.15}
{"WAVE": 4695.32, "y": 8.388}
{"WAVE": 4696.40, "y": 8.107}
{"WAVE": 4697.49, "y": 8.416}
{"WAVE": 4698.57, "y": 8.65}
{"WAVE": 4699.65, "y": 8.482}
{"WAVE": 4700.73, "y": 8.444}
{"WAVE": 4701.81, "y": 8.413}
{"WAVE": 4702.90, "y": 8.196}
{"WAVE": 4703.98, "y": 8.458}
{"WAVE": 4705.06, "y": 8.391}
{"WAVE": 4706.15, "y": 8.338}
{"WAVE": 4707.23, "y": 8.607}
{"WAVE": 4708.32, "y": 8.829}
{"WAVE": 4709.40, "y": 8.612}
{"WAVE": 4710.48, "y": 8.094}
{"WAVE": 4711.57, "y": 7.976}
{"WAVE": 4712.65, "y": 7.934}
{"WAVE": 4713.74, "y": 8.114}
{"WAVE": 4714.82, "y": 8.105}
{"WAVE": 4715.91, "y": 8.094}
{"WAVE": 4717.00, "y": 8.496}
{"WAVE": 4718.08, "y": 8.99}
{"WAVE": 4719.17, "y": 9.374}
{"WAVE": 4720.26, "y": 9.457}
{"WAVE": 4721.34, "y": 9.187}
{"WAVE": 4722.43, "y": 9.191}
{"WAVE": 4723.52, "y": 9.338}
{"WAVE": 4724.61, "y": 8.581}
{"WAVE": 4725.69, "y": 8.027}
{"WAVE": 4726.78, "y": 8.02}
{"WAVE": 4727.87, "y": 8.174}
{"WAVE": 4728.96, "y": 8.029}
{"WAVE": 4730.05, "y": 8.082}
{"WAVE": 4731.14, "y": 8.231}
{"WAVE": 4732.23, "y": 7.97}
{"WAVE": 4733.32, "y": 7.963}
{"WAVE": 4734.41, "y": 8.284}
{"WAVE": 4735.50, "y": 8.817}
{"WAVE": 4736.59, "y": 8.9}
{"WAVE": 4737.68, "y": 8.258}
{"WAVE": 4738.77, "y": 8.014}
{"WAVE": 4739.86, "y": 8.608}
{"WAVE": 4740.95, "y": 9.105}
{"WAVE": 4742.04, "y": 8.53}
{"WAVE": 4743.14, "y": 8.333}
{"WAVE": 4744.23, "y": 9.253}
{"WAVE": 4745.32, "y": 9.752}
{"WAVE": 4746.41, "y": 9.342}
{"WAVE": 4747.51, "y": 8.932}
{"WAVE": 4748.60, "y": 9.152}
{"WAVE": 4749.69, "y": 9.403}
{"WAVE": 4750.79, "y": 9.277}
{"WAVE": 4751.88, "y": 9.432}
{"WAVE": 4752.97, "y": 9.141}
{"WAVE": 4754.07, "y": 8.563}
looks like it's 2.7 AA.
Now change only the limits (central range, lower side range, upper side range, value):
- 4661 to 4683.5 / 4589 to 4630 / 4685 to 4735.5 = 0.4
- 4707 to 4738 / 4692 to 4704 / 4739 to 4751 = 0.8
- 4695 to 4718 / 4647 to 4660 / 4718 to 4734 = 0.7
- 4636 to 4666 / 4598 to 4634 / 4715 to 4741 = 1.1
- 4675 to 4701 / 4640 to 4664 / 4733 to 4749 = 0.7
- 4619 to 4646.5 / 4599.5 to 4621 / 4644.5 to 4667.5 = 0.5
